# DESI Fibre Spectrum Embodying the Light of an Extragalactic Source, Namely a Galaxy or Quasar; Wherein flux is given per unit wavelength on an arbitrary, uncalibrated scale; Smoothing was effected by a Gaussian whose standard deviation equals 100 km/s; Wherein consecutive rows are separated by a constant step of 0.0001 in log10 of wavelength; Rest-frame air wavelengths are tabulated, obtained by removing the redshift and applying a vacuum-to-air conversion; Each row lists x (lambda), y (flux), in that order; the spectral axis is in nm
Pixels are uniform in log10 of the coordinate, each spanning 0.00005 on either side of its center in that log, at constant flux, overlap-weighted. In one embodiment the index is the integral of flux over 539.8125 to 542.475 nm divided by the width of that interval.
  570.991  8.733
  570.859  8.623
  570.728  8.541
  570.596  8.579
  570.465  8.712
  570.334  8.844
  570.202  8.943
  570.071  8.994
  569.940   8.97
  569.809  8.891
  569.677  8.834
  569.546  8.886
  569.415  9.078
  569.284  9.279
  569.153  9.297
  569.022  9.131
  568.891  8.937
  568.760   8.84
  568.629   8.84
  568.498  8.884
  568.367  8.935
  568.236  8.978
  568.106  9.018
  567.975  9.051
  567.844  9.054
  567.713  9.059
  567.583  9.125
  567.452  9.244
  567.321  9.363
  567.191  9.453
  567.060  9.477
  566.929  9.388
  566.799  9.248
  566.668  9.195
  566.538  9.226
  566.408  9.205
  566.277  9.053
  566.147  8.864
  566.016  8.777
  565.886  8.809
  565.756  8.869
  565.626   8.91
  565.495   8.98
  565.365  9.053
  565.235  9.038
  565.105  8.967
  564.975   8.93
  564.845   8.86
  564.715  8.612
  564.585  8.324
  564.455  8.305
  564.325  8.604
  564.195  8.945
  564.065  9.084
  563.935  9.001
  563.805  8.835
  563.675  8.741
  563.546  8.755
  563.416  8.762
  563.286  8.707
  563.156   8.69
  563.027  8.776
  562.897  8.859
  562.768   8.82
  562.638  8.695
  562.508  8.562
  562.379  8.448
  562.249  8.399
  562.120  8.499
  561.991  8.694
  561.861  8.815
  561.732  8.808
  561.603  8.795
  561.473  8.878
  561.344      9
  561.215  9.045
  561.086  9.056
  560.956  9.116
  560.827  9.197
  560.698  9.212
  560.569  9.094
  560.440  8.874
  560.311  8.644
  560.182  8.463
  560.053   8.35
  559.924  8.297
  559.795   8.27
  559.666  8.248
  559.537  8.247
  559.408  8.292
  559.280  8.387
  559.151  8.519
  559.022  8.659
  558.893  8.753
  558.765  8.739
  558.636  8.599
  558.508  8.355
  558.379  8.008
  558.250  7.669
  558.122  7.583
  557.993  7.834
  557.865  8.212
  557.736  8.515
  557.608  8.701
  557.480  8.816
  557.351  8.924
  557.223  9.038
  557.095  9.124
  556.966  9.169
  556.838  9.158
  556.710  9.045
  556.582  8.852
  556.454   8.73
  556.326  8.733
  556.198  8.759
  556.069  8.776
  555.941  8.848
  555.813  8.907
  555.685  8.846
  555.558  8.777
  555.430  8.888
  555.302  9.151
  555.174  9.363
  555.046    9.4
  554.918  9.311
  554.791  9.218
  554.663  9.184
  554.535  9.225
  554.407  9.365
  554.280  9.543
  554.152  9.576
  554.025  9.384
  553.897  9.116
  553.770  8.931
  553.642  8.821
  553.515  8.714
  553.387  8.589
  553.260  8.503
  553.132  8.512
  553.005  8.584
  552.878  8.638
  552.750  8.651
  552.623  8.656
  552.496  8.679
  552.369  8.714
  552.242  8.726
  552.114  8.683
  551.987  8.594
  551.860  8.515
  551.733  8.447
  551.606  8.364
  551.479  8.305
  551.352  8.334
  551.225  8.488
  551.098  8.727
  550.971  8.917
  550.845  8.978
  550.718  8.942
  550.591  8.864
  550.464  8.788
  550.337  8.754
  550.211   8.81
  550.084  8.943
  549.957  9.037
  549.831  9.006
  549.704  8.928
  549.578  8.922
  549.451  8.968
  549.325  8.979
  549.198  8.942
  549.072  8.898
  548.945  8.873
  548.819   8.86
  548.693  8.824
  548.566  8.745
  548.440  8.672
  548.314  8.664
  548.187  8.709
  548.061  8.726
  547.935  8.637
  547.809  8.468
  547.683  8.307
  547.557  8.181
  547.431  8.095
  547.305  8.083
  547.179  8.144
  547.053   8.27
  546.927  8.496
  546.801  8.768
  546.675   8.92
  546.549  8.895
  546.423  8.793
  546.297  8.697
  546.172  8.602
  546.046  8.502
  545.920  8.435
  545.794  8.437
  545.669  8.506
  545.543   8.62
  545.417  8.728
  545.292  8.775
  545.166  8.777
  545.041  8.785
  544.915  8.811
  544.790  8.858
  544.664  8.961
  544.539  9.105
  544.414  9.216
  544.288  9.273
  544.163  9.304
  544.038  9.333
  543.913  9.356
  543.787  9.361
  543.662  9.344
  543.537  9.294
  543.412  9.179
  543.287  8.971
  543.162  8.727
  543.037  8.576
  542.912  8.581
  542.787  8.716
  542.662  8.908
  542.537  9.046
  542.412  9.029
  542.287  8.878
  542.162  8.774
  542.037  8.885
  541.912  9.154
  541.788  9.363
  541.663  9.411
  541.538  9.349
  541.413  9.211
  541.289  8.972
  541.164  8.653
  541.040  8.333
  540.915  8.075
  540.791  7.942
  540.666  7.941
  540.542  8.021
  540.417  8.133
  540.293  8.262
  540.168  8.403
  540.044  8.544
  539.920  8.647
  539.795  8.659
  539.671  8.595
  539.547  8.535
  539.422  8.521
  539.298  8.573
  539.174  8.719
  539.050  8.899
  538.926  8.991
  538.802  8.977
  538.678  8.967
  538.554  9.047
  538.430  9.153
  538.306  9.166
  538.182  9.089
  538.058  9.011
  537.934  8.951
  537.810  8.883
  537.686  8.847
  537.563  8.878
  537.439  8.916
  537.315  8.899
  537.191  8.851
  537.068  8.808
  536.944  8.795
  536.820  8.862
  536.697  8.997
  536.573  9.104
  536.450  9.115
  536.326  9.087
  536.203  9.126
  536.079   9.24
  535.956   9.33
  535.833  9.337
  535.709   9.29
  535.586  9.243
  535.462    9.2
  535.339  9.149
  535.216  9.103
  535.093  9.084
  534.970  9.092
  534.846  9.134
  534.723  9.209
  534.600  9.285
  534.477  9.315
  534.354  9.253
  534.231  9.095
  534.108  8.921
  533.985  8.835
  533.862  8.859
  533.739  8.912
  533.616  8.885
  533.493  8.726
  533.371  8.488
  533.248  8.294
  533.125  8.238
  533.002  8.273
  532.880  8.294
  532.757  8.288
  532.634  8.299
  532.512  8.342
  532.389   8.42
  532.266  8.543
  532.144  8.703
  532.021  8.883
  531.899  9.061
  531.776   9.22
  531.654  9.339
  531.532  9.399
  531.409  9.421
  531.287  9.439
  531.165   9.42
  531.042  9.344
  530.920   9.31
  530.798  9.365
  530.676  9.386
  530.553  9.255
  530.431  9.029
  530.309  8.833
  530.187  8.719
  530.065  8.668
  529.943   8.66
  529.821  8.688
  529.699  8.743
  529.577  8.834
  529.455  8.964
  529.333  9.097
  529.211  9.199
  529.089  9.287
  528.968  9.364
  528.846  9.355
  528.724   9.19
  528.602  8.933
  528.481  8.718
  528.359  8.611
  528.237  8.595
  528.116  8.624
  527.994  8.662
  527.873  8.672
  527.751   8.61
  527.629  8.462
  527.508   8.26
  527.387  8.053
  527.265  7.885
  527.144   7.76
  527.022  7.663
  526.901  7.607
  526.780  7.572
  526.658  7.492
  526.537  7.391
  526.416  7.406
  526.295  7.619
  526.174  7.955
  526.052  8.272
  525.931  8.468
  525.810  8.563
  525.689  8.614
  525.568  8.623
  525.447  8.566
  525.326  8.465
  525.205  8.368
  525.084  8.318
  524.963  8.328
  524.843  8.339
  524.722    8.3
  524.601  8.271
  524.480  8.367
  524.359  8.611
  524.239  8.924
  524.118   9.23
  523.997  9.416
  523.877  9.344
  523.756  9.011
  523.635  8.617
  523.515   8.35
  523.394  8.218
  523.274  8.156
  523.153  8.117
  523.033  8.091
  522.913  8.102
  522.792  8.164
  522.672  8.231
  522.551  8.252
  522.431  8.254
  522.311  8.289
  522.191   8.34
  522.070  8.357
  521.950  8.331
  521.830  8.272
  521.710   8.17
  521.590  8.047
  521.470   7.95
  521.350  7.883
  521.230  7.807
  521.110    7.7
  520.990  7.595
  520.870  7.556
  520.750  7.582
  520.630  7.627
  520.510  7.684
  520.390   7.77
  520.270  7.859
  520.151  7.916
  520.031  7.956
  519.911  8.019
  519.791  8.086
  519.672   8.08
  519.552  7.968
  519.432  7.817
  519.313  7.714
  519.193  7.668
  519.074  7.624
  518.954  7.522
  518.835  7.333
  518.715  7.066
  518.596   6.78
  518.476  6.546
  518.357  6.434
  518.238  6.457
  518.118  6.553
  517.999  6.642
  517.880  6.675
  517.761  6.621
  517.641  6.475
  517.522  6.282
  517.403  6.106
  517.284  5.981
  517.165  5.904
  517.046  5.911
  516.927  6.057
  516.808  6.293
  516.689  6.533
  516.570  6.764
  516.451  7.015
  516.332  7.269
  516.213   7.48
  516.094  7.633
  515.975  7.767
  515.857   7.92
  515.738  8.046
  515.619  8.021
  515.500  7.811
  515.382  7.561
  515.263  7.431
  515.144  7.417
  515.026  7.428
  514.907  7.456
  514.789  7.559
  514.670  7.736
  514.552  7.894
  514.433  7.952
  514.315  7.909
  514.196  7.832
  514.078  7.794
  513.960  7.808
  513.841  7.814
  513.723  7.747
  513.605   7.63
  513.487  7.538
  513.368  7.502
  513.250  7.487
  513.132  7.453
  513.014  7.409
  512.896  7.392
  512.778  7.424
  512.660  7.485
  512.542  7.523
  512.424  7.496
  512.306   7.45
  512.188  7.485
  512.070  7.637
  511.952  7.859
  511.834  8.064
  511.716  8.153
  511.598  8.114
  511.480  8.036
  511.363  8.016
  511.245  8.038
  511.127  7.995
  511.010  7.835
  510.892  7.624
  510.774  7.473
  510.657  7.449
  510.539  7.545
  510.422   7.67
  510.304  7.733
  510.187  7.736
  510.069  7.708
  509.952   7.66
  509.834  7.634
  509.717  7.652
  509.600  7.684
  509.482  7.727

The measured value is 8.66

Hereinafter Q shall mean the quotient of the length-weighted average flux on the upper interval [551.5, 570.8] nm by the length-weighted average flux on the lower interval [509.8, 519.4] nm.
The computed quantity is 1.20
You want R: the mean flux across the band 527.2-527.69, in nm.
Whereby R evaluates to 8.17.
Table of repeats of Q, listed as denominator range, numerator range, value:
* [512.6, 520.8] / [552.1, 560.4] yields 1.19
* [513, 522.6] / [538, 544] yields 1.18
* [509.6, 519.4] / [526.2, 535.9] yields 1.19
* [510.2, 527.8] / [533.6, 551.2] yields 1.14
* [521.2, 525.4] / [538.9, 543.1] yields 1.04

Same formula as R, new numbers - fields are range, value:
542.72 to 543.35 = 8.72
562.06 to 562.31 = 8.46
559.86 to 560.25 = 8.37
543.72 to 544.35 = 9.33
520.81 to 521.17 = 7.61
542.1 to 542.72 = 8.92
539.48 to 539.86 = 8.57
